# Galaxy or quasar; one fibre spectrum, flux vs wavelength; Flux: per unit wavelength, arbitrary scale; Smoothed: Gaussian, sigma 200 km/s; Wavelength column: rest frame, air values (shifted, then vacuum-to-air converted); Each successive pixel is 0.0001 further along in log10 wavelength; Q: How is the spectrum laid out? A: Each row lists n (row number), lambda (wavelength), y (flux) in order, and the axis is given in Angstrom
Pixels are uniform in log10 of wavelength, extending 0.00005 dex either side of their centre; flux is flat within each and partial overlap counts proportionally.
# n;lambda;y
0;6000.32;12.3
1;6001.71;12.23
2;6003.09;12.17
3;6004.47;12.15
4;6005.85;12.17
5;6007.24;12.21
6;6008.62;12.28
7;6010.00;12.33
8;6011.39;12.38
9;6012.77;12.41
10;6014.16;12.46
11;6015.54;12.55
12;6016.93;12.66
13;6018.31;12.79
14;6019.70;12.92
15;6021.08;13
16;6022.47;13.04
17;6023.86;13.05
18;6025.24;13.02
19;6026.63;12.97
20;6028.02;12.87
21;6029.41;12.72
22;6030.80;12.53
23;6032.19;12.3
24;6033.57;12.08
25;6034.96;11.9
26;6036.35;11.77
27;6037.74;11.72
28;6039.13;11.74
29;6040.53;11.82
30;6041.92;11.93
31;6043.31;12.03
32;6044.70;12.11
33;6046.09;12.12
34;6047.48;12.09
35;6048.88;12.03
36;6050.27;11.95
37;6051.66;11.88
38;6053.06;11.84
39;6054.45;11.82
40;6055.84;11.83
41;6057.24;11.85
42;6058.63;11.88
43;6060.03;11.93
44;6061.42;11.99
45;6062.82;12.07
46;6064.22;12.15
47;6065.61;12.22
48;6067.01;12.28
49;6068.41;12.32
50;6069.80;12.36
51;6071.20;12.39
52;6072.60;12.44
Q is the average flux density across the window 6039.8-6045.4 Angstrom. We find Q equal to 12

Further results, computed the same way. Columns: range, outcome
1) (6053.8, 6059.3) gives 11.9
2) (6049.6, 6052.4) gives 11.9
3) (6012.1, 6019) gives 12.6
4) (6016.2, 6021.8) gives 12.8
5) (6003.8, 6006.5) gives 12.2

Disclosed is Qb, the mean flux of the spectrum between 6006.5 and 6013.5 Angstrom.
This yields 12.3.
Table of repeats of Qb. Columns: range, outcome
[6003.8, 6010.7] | 12.2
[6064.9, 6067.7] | 12.3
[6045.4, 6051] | 12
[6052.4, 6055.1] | 11.8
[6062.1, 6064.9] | 12.1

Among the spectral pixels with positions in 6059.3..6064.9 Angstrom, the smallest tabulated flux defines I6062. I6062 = 11.93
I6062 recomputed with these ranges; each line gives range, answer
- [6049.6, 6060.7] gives 11.82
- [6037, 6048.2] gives 11.72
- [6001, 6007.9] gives 12.15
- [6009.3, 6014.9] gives 12.33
